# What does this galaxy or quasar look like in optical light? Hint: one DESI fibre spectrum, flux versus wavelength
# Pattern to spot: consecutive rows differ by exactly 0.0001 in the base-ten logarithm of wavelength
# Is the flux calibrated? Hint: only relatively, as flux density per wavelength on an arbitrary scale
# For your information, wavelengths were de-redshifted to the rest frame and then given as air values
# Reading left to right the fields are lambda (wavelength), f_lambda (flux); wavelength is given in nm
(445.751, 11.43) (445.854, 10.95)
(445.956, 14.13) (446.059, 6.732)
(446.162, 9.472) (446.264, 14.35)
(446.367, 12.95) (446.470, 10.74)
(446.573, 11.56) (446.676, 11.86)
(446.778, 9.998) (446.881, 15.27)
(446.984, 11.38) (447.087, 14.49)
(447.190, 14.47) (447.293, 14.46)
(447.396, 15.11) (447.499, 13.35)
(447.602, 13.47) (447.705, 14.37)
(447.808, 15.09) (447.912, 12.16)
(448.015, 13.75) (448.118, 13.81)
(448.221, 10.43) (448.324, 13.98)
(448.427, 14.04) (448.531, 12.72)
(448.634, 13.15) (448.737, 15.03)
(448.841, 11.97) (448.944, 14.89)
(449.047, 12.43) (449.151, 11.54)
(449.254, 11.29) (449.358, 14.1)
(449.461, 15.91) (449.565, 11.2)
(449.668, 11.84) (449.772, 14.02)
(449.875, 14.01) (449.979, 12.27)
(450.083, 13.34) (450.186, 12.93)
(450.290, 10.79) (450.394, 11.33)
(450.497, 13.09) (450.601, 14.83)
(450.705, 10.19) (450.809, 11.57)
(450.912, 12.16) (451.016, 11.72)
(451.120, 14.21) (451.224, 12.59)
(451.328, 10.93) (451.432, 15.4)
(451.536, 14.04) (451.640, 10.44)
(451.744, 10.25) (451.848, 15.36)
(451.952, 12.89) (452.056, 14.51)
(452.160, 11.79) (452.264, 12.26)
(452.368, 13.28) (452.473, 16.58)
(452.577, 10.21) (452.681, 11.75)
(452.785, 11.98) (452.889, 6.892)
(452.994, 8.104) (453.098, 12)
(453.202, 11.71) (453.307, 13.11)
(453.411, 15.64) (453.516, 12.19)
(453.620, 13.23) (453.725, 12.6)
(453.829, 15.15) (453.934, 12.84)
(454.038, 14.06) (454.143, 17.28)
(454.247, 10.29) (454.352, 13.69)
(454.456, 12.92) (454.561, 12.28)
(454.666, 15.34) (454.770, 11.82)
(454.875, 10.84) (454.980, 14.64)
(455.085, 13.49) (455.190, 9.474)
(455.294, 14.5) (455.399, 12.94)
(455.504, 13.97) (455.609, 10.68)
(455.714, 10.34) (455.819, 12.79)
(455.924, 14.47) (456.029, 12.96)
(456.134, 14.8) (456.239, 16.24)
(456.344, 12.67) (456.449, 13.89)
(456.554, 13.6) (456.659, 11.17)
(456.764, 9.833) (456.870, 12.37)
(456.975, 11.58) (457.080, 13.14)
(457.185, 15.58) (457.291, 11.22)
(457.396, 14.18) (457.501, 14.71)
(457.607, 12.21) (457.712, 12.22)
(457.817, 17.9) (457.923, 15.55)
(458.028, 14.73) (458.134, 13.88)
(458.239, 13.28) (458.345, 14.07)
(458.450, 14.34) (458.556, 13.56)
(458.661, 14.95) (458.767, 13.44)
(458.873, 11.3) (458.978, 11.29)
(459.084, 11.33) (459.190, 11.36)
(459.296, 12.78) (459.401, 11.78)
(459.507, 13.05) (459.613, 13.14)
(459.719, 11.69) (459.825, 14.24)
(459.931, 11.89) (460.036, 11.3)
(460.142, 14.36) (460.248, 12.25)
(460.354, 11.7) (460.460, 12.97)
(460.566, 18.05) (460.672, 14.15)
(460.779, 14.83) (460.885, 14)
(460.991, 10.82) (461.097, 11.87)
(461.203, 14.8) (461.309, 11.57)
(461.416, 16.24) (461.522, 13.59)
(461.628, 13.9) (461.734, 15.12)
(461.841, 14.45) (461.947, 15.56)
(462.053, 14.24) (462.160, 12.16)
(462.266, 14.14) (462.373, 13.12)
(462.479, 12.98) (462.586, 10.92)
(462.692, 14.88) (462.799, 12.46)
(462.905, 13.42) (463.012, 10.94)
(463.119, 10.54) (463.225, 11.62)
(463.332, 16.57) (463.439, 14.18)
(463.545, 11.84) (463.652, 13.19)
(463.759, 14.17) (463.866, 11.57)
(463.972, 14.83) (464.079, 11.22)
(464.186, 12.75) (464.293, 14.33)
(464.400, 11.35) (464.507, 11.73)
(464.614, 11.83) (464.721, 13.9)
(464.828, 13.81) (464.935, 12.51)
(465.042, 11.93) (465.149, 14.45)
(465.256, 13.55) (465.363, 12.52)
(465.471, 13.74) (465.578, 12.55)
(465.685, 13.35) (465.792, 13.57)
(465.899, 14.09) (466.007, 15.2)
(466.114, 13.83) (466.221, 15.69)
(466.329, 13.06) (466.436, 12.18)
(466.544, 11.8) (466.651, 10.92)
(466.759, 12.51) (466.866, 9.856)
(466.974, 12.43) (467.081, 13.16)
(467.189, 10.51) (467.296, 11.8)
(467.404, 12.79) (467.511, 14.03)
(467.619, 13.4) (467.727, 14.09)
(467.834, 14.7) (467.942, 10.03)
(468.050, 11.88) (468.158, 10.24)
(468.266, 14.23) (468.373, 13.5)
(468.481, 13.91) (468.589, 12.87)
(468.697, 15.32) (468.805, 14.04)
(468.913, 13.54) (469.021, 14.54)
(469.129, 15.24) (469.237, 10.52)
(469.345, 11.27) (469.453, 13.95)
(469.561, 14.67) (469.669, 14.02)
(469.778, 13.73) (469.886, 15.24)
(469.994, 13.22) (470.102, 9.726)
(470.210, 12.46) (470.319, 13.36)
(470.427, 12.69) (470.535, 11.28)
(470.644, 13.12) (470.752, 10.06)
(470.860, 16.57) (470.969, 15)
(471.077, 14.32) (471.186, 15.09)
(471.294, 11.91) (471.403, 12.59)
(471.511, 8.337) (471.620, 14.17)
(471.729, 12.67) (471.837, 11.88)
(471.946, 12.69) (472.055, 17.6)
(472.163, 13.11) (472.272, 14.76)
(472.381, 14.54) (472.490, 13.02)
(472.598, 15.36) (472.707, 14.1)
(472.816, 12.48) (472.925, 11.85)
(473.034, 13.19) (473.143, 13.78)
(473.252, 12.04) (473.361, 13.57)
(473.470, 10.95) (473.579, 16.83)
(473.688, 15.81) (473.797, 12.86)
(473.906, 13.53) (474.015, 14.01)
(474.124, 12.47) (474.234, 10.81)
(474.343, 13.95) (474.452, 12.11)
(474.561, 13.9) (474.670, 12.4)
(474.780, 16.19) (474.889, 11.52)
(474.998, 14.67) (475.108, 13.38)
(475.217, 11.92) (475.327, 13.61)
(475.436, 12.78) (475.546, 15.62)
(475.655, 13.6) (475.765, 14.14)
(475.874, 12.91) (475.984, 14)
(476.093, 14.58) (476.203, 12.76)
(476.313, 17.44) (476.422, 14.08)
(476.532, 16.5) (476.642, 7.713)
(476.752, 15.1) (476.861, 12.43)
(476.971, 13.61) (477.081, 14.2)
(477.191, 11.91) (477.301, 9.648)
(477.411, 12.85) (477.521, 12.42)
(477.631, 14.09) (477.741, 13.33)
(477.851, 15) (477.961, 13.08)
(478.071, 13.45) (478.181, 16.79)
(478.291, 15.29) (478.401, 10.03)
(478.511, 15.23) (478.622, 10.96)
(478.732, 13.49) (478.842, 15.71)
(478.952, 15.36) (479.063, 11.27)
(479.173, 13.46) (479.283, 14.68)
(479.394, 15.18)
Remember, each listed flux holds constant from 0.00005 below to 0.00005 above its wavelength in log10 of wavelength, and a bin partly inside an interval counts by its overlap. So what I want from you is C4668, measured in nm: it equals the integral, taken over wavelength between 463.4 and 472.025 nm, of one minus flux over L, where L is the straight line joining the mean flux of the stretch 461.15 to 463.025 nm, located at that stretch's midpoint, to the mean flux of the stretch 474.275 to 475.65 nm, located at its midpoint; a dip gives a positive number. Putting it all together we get 0.37 nm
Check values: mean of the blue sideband 13.6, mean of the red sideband 13.5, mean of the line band 13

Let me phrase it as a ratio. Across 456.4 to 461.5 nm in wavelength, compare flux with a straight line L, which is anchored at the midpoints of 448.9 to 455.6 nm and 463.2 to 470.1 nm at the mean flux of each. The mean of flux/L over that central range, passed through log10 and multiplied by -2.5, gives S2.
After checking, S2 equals -0.03 mag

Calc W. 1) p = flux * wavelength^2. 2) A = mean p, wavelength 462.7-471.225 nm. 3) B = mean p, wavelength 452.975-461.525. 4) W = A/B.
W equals 1.03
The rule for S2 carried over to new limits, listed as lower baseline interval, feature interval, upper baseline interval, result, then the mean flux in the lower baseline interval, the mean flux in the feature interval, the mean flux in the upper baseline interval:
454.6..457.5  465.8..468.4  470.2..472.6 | 0.04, 12.9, 12.8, 13.3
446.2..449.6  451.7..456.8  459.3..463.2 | 0.04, 13.2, 12.8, 13.2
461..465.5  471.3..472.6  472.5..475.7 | 0.01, 13.2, 13.3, 13.4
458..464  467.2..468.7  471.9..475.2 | 0.04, 13.2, 12.9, 13.6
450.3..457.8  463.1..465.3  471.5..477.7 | 0.01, 12.8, 13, 13.4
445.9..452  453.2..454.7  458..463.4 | -0.04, 12.8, 13.5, 13.2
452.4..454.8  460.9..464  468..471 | -0.03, 12.7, 13.3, 13.2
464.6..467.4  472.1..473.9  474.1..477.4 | -0.04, 12.9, 13.7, 13.3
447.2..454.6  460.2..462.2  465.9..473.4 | -0.06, 12.9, 13.8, 13.1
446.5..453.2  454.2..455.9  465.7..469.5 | 0.02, 12.7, 12.5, 13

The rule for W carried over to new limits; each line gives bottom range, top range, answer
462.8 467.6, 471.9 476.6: 1.11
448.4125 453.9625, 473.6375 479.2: 1.19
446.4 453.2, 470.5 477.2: 1.17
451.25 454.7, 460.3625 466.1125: 1.10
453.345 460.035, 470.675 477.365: 1.10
